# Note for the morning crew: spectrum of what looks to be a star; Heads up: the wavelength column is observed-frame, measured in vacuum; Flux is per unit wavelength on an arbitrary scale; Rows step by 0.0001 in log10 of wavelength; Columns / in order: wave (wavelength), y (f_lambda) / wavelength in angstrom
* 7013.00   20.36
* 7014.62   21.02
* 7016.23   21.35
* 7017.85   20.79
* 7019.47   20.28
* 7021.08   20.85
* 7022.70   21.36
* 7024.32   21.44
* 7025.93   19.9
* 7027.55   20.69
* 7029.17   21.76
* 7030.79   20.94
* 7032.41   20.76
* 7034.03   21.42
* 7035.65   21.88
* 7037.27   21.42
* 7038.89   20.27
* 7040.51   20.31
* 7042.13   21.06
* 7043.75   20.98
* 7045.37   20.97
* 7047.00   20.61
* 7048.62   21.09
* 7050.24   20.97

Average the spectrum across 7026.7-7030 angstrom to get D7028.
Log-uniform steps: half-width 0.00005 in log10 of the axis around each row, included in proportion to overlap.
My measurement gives 21.2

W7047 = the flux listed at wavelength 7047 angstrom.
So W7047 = 20.61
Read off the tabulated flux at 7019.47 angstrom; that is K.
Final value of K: 20.28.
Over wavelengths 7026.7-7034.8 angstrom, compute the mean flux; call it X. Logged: 21.1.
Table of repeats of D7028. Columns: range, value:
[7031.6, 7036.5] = 21.3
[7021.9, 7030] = 21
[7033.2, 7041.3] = 21.1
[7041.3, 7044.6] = 21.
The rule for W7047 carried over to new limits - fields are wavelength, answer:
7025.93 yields 19.9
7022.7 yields 21.36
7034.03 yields 21.42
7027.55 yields 20.69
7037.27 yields 21.42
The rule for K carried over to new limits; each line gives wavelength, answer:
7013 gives 20.36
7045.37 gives 20.97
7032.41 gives 20.76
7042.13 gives 21.06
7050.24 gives 20.97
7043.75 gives 20.98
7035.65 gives 21.88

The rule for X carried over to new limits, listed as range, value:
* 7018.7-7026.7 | 20.8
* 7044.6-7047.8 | 20.7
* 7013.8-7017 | 21.2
